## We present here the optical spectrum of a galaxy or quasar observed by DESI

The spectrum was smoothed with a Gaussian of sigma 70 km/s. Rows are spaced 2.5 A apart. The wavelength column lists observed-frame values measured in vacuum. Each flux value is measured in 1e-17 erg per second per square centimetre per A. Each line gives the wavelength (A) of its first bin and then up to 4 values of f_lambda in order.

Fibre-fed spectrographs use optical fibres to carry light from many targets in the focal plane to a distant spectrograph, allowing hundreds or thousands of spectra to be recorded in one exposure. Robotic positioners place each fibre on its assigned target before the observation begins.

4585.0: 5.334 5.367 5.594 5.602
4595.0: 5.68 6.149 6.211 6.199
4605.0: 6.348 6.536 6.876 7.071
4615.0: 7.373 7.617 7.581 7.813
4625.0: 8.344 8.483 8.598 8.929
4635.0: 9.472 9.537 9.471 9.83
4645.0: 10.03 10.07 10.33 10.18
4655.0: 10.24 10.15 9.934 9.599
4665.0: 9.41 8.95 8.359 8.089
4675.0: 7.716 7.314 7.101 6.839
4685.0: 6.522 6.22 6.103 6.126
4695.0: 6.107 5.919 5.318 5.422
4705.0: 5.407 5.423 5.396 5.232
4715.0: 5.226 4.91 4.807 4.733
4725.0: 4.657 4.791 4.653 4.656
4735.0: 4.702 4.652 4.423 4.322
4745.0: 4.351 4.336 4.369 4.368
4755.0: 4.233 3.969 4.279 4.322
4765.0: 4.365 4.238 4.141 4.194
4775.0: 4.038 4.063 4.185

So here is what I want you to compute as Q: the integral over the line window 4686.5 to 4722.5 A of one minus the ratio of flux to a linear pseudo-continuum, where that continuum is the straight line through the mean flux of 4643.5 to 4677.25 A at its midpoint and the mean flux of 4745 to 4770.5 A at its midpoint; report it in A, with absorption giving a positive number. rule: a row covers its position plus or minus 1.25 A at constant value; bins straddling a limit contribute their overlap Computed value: 8.0 A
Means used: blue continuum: 9.4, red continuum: 4.27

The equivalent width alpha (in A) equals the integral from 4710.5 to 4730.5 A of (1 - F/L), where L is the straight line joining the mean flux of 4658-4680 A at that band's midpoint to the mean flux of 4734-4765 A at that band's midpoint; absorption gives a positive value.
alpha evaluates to 3.4 A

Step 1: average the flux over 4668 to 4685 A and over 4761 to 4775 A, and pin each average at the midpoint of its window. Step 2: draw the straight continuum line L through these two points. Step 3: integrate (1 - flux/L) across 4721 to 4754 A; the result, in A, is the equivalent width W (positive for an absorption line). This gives 4.9 A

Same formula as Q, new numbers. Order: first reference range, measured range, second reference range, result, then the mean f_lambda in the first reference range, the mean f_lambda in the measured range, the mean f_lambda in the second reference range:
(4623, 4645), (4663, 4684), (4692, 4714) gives -2.7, 9.09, 8.01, 5.57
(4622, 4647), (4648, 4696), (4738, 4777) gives -3.2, 9.12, 8.21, 4.27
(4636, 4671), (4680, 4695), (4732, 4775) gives 2.8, 9.73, 6.4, 4.33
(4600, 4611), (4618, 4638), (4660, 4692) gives -4.8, 6.45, 8.52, 7.74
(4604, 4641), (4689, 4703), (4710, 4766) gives -0.1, 8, 5.85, 4.58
